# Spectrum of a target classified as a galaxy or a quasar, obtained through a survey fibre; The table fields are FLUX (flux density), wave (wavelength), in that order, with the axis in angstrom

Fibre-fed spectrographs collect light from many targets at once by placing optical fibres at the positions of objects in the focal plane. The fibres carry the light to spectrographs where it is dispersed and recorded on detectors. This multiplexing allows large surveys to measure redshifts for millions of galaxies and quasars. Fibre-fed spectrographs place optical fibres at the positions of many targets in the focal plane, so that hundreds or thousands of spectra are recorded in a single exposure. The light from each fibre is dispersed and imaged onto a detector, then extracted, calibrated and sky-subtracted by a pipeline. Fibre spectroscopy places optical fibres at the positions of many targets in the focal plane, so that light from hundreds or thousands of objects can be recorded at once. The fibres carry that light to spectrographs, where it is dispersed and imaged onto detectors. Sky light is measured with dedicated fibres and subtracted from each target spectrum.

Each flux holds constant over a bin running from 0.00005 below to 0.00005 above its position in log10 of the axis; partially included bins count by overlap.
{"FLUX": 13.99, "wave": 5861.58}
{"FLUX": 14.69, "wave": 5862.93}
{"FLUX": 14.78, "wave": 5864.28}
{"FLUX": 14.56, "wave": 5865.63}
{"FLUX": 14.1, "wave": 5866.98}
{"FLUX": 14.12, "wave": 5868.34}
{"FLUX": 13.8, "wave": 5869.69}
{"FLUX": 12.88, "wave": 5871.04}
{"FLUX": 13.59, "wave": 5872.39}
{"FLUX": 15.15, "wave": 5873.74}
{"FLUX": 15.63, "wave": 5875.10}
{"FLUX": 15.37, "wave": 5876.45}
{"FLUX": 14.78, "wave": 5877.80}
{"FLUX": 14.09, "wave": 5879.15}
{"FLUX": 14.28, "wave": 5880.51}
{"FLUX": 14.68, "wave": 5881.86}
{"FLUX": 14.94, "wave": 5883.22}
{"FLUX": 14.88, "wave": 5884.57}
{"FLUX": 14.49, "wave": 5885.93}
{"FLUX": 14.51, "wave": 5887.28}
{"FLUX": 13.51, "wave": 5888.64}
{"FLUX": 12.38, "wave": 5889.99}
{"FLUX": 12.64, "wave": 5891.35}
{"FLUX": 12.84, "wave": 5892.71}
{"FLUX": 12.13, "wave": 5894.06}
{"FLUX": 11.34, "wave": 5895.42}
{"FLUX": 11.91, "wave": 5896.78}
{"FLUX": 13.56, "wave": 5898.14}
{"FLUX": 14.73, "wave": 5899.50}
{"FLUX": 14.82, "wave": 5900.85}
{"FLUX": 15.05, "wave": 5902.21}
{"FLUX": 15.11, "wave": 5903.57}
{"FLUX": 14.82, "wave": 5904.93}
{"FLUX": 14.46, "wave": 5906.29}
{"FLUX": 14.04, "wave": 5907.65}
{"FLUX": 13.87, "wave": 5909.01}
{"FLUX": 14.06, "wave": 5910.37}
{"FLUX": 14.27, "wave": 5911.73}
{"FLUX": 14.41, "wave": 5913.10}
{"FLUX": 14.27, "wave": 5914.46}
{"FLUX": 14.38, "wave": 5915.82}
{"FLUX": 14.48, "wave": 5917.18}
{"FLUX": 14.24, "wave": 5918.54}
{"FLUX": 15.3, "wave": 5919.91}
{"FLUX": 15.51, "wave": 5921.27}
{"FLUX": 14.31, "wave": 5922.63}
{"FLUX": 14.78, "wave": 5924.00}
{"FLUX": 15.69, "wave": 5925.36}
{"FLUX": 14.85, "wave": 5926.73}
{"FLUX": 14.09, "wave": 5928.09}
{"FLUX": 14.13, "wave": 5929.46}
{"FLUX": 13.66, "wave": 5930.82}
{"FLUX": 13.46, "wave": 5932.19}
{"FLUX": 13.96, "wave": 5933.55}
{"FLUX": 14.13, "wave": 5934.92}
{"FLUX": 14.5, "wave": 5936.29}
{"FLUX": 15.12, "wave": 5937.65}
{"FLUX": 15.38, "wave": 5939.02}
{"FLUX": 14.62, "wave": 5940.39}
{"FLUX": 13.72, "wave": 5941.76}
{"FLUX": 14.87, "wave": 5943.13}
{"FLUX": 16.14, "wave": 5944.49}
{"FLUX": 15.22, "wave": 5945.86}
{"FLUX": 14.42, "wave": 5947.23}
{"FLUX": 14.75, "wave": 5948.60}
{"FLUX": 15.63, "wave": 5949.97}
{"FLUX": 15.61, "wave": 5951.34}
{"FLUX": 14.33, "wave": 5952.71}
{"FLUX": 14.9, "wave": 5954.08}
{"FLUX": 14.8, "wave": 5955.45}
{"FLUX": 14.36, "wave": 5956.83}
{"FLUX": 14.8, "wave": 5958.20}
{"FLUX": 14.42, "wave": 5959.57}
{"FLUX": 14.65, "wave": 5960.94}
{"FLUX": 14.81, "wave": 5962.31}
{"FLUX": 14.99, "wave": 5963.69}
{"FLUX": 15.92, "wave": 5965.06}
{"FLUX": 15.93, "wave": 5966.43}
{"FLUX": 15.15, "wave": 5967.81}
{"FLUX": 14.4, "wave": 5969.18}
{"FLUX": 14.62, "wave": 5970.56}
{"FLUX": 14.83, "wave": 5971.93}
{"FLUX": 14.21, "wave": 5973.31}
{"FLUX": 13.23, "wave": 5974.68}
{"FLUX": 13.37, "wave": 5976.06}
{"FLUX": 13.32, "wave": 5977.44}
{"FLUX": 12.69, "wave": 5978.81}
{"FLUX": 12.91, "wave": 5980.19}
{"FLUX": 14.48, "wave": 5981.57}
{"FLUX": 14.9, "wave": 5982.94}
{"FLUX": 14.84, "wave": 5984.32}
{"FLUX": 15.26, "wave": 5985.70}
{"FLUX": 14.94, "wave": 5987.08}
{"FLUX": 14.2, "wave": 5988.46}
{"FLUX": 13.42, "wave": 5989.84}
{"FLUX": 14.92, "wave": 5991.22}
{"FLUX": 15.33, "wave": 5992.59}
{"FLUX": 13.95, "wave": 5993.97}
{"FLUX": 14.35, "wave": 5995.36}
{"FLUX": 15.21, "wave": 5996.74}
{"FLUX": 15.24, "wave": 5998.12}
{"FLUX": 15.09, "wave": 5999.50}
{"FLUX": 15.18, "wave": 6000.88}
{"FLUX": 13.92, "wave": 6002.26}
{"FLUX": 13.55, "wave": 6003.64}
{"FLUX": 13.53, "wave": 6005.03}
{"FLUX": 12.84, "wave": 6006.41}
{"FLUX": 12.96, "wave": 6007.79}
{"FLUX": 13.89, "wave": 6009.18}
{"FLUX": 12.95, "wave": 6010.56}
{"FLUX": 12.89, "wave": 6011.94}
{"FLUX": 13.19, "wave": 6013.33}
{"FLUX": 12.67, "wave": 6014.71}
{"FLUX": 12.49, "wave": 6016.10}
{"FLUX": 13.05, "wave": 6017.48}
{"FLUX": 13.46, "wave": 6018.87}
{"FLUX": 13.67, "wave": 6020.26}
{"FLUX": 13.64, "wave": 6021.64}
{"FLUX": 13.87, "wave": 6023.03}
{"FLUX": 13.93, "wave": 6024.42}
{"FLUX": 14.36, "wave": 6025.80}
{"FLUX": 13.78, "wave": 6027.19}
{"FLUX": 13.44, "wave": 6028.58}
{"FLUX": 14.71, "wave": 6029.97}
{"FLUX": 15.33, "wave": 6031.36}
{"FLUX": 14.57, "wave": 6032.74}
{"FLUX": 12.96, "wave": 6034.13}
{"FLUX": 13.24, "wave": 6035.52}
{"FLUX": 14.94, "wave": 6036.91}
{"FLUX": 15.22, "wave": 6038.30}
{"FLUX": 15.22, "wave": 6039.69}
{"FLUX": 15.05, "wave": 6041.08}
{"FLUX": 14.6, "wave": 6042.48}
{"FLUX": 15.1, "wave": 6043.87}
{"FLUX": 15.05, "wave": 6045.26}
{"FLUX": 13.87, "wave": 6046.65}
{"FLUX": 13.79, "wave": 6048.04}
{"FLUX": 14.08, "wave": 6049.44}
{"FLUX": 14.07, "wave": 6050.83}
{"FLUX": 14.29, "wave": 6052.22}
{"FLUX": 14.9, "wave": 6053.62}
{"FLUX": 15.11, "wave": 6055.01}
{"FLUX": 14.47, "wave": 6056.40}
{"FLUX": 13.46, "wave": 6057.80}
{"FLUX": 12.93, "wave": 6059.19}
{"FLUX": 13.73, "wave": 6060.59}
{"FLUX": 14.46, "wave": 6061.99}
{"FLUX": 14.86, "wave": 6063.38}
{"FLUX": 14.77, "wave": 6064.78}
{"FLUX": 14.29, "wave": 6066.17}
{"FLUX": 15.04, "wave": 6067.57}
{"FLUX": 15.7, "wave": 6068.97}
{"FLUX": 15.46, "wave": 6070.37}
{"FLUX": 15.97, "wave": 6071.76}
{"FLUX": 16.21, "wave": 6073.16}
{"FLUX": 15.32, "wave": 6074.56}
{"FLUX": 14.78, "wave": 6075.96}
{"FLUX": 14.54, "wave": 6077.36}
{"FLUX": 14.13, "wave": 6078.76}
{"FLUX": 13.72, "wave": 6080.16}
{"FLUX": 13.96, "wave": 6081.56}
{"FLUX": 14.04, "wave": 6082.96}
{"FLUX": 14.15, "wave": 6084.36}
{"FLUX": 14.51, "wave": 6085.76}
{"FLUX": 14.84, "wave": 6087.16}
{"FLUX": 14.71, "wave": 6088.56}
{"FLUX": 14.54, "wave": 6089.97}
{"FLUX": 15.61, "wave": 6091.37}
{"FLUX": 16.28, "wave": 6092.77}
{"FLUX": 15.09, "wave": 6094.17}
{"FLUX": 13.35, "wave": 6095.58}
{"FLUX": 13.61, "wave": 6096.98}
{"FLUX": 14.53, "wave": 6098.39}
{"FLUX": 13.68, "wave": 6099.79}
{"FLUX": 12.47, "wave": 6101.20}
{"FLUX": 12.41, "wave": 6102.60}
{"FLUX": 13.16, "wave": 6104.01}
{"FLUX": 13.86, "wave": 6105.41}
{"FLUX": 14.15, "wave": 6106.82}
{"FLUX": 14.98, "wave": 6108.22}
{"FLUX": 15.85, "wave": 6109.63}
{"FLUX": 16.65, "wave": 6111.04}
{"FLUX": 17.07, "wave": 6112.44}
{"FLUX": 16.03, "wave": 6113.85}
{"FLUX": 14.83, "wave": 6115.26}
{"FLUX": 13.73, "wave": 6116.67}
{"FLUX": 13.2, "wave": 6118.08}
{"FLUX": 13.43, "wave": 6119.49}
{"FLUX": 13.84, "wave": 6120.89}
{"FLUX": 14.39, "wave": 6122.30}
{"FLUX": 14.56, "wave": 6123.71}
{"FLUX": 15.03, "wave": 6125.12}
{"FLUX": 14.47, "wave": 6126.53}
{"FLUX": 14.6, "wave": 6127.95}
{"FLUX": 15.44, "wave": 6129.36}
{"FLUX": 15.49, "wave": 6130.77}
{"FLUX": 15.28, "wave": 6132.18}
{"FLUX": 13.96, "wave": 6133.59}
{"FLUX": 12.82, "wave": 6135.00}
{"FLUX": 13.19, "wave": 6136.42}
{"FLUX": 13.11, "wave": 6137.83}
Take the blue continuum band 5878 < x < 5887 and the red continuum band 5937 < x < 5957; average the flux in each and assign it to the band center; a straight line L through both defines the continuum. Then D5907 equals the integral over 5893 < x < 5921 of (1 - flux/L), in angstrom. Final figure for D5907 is 1.2 angstrom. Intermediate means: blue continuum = 14.6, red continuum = 14.9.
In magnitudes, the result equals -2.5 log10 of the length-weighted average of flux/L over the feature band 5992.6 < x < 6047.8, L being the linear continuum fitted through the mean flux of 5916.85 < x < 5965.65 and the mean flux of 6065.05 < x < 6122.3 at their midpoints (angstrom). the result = 0.05 mag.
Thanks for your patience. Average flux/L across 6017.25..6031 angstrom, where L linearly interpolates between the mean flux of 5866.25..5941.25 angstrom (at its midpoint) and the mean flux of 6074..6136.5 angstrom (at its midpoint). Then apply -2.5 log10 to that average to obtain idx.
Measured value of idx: 0.04 mag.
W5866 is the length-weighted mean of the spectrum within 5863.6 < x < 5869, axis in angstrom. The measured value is 14.4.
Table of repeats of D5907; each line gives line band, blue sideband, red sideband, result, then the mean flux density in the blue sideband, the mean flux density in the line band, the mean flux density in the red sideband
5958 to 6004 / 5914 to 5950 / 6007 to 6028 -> -1.94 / 14.6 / 14.5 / 13.4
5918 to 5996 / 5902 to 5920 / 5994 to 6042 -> -1.95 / 14.4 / 14.6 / 14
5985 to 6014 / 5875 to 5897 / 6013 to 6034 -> -0.82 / 13.8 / 14.1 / 13.7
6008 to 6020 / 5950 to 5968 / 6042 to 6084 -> 1.36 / 15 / 13.1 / 14.6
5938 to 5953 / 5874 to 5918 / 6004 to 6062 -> -1.02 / 14.1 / 15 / 13.9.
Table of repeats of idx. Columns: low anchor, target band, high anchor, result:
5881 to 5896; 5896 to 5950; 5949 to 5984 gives -0.04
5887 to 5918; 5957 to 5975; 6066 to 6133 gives -0.05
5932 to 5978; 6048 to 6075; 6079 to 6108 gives -0.03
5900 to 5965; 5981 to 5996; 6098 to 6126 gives 0.00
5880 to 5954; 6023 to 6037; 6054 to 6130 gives 0.03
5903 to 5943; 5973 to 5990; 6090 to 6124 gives 0.04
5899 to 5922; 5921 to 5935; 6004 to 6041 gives 0.00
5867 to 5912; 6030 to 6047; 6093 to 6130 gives -0.02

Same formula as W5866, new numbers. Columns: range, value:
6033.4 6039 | 14.1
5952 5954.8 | 14.6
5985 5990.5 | 14.4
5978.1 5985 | 14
